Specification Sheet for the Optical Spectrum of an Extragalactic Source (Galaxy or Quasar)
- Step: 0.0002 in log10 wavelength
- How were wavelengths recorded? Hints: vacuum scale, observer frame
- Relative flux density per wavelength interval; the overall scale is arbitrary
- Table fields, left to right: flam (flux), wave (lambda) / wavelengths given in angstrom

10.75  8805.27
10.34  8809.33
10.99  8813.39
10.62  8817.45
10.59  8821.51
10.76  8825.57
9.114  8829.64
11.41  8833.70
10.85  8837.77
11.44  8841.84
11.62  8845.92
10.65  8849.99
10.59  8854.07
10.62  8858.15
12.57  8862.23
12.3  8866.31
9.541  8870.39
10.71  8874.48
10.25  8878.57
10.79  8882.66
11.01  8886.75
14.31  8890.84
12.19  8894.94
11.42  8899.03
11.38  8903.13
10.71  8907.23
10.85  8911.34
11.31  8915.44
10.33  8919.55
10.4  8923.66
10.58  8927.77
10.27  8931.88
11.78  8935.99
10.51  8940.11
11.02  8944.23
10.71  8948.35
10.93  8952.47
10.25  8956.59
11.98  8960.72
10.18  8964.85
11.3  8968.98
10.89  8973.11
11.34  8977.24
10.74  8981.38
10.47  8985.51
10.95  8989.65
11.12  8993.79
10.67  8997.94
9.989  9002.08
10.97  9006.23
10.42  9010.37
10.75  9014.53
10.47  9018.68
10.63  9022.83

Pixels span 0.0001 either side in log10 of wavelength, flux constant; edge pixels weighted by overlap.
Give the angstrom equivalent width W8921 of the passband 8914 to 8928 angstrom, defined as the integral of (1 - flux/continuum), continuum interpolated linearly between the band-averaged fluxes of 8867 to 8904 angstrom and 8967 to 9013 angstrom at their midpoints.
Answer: 0.6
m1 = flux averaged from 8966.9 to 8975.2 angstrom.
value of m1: 11.1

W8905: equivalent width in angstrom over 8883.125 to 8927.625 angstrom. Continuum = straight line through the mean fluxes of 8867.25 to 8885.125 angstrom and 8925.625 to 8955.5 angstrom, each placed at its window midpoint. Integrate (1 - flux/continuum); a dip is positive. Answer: -3.0 angstrom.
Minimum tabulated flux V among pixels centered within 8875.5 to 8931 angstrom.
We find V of 10.25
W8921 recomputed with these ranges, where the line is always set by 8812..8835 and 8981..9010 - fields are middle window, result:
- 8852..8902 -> -3.6 angstrom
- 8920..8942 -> -0.1 angstrom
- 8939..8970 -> -0.6 angstrom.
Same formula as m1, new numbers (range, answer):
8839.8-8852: 11.2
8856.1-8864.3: 11.6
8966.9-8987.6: 10.9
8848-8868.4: 11.3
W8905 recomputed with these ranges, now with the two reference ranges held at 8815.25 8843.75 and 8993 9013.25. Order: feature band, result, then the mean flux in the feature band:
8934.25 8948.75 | -0.5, 11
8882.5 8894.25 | -1.8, 12.3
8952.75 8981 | -0.9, 11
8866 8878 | 0.1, 10.6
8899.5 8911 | -0.5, 11.1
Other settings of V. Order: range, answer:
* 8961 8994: 10.18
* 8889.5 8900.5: 11.42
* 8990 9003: 9.989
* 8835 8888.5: 9.541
